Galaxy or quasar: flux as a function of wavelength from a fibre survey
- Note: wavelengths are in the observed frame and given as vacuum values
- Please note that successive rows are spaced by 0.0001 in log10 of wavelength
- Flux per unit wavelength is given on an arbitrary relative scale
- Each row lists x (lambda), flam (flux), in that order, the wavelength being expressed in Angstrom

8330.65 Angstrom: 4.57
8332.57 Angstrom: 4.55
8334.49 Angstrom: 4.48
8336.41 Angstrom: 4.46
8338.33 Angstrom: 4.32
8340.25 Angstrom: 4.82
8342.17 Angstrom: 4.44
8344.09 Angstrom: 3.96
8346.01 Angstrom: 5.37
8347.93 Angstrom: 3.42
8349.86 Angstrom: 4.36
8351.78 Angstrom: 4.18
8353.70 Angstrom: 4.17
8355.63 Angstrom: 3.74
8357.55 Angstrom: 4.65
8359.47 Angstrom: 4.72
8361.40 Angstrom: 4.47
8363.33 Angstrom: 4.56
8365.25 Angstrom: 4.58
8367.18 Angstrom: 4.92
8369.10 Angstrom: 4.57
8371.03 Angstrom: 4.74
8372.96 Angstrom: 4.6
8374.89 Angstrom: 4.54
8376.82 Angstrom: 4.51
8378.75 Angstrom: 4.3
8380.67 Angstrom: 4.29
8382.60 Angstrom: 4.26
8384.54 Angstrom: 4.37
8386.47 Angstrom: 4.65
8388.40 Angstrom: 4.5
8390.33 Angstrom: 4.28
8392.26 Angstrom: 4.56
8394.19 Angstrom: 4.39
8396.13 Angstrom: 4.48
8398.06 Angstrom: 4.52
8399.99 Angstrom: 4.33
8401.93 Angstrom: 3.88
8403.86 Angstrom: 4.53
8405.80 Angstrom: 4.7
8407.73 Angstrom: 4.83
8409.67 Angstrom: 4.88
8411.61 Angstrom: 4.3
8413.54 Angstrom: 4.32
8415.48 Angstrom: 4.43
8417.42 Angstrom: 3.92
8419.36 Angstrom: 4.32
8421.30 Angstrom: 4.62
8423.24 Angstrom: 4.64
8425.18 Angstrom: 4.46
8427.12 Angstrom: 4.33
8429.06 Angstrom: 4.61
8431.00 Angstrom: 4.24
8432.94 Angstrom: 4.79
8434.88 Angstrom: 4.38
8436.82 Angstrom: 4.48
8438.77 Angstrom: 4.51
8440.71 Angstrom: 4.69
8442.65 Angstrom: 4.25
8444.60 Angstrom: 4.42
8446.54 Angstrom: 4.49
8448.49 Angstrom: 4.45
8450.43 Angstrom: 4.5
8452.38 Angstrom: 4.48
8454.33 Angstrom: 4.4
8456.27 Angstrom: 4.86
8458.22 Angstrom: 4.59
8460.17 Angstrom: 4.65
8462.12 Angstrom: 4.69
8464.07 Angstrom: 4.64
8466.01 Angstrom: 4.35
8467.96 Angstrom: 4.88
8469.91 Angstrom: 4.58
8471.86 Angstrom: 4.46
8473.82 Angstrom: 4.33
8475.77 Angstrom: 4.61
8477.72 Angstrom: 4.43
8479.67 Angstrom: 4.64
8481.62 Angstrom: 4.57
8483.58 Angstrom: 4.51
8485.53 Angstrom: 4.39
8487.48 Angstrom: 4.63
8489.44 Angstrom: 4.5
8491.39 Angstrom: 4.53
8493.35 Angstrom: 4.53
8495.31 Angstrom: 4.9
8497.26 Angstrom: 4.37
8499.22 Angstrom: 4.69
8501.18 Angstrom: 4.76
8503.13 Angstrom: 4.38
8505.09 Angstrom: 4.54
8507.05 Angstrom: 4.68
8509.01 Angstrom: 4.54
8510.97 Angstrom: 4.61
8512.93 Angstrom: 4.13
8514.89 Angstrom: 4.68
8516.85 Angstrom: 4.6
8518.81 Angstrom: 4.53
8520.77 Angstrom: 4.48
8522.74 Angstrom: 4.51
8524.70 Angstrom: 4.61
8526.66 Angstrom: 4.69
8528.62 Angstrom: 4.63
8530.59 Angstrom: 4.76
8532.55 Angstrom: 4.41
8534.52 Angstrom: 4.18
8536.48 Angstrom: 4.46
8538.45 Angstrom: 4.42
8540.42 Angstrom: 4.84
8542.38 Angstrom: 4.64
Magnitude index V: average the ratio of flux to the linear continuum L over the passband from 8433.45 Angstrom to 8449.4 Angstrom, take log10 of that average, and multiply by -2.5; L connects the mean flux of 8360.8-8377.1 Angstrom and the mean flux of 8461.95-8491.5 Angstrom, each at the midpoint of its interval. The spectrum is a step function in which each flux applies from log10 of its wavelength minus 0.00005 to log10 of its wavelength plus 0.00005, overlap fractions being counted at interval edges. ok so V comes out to 0.02 mag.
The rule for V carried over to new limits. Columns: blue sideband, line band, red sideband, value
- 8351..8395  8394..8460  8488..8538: 0.00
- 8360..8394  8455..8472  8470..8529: -0.02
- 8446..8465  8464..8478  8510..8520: 0.01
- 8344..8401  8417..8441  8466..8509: 0.01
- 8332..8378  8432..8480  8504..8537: -0.01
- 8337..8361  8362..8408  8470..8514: -0.02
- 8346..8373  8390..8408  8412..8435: 0.00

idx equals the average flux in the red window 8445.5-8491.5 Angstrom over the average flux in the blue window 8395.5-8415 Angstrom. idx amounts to 1.02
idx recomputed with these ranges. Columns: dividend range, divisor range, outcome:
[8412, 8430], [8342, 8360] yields 1.03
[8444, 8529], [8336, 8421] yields 1.03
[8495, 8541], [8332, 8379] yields 1.02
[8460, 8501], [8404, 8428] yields 1.02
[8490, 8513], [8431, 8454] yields 1.02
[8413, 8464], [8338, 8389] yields 1.01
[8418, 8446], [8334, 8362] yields 1.02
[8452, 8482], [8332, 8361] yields 1.05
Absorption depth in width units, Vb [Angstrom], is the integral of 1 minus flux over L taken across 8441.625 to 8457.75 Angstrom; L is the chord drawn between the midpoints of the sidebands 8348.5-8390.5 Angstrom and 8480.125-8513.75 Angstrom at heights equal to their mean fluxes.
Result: 0.1 Angstrom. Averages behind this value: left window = 4.45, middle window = 4.49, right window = 4.55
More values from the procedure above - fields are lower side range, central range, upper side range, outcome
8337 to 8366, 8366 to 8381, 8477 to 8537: -0.56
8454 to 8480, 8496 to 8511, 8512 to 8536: -0.11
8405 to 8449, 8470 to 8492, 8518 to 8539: -0.06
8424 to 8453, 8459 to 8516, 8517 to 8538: -0.71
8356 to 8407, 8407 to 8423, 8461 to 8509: 0.21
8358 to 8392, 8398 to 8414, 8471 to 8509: 0.18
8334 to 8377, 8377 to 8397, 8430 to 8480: 0.31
